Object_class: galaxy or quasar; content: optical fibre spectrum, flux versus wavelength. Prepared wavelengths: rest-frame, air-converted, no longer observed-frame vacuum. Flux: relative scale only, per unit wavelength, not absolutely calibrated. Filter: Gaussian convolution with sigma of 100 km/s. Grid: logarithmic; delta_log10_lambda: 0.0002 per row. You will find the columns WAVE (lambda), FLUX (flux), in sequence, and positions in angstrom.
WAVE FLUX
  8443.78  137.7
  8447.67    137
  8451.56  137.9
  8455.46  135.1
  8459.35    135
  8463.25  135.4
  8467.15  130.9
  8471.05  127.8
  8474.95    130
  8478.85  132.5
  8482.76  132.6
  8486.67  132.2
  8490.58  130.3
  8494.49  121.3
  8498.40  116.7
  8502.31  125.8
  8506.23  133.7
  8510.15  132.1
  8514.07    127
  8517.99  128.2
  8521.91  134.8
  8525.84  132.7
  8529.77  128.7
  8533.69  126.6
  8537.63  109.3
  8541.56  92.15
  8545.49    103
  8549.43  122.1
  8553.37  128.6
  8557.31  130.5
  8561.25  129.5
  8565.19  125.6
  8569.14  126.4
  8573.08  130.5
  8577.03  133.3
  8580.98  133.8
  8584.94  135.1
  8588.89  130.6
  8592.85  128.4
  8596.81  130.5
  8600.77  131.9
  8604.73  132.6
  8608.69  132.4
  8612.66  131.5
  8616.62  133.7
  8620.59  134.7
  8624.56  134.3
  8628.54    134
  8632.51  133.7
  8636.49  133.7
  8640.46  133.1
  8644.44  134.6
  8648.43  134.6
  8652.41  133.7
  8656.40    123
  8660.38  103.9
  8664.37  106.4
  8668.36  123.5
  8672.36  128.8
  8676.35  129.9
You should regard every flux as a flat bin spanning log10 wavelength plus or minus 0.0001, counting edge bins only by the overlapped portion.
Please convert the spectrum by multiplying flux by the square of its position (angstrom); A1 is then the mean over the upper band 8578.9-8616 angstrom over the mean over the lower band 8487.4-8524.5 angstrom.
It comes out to 1.05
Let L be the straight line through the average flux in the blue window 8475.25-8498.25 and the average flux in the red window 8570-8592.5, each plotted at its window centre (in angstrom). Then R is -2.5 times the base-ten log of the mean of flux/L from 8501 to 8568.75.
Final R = 0.05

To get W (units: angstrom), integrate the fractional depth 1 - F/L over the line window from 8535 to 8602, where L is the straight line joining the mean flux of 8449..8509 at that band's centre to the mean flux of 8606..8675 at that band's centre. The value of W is 2.5 angstrom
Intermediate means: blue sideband 131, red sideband 129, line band 125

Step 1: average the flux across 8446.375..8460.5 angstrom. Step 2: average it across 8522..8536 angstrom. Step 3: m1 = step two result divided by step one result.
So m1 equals 1.0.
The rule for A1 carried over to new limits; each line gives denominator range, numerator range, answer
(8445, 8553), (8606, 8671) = 1.05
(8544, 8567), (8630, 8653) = 1.11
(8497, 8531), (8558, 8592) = 1.03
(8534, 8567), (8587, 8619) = 1.13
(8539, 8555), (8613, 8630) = 1.23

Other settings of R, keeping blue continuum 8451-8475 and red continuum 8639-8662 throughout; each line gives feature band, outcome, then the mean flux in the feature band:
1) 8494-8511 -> 0.05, 126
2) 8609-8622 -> -0.04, 133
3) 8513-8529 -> 0.01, 131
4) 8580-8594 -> -0.02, 132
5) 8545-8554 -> 0.10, 119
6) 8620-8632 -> -0.05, 134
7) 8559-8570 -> 0.02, 127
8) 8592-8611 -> -0.02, 131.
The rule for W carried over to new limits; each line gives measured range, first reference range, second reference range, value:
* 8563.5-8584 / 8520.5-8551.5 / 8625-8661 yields -1.3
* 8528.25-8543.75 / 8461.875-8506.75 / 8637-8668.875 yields 1.7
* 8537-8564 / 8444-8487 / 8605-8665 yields 3.0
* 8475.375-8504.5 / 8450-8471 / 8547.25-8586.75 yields 1.2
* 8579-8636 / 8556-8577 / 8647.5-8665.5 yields -3.6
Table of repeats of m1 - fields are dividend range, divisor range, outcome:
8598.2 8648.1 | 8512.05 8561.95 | 1.09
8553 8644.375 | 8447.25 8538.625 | 1.02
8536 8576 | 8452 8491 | 0.91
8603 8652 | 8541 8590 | 1.06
